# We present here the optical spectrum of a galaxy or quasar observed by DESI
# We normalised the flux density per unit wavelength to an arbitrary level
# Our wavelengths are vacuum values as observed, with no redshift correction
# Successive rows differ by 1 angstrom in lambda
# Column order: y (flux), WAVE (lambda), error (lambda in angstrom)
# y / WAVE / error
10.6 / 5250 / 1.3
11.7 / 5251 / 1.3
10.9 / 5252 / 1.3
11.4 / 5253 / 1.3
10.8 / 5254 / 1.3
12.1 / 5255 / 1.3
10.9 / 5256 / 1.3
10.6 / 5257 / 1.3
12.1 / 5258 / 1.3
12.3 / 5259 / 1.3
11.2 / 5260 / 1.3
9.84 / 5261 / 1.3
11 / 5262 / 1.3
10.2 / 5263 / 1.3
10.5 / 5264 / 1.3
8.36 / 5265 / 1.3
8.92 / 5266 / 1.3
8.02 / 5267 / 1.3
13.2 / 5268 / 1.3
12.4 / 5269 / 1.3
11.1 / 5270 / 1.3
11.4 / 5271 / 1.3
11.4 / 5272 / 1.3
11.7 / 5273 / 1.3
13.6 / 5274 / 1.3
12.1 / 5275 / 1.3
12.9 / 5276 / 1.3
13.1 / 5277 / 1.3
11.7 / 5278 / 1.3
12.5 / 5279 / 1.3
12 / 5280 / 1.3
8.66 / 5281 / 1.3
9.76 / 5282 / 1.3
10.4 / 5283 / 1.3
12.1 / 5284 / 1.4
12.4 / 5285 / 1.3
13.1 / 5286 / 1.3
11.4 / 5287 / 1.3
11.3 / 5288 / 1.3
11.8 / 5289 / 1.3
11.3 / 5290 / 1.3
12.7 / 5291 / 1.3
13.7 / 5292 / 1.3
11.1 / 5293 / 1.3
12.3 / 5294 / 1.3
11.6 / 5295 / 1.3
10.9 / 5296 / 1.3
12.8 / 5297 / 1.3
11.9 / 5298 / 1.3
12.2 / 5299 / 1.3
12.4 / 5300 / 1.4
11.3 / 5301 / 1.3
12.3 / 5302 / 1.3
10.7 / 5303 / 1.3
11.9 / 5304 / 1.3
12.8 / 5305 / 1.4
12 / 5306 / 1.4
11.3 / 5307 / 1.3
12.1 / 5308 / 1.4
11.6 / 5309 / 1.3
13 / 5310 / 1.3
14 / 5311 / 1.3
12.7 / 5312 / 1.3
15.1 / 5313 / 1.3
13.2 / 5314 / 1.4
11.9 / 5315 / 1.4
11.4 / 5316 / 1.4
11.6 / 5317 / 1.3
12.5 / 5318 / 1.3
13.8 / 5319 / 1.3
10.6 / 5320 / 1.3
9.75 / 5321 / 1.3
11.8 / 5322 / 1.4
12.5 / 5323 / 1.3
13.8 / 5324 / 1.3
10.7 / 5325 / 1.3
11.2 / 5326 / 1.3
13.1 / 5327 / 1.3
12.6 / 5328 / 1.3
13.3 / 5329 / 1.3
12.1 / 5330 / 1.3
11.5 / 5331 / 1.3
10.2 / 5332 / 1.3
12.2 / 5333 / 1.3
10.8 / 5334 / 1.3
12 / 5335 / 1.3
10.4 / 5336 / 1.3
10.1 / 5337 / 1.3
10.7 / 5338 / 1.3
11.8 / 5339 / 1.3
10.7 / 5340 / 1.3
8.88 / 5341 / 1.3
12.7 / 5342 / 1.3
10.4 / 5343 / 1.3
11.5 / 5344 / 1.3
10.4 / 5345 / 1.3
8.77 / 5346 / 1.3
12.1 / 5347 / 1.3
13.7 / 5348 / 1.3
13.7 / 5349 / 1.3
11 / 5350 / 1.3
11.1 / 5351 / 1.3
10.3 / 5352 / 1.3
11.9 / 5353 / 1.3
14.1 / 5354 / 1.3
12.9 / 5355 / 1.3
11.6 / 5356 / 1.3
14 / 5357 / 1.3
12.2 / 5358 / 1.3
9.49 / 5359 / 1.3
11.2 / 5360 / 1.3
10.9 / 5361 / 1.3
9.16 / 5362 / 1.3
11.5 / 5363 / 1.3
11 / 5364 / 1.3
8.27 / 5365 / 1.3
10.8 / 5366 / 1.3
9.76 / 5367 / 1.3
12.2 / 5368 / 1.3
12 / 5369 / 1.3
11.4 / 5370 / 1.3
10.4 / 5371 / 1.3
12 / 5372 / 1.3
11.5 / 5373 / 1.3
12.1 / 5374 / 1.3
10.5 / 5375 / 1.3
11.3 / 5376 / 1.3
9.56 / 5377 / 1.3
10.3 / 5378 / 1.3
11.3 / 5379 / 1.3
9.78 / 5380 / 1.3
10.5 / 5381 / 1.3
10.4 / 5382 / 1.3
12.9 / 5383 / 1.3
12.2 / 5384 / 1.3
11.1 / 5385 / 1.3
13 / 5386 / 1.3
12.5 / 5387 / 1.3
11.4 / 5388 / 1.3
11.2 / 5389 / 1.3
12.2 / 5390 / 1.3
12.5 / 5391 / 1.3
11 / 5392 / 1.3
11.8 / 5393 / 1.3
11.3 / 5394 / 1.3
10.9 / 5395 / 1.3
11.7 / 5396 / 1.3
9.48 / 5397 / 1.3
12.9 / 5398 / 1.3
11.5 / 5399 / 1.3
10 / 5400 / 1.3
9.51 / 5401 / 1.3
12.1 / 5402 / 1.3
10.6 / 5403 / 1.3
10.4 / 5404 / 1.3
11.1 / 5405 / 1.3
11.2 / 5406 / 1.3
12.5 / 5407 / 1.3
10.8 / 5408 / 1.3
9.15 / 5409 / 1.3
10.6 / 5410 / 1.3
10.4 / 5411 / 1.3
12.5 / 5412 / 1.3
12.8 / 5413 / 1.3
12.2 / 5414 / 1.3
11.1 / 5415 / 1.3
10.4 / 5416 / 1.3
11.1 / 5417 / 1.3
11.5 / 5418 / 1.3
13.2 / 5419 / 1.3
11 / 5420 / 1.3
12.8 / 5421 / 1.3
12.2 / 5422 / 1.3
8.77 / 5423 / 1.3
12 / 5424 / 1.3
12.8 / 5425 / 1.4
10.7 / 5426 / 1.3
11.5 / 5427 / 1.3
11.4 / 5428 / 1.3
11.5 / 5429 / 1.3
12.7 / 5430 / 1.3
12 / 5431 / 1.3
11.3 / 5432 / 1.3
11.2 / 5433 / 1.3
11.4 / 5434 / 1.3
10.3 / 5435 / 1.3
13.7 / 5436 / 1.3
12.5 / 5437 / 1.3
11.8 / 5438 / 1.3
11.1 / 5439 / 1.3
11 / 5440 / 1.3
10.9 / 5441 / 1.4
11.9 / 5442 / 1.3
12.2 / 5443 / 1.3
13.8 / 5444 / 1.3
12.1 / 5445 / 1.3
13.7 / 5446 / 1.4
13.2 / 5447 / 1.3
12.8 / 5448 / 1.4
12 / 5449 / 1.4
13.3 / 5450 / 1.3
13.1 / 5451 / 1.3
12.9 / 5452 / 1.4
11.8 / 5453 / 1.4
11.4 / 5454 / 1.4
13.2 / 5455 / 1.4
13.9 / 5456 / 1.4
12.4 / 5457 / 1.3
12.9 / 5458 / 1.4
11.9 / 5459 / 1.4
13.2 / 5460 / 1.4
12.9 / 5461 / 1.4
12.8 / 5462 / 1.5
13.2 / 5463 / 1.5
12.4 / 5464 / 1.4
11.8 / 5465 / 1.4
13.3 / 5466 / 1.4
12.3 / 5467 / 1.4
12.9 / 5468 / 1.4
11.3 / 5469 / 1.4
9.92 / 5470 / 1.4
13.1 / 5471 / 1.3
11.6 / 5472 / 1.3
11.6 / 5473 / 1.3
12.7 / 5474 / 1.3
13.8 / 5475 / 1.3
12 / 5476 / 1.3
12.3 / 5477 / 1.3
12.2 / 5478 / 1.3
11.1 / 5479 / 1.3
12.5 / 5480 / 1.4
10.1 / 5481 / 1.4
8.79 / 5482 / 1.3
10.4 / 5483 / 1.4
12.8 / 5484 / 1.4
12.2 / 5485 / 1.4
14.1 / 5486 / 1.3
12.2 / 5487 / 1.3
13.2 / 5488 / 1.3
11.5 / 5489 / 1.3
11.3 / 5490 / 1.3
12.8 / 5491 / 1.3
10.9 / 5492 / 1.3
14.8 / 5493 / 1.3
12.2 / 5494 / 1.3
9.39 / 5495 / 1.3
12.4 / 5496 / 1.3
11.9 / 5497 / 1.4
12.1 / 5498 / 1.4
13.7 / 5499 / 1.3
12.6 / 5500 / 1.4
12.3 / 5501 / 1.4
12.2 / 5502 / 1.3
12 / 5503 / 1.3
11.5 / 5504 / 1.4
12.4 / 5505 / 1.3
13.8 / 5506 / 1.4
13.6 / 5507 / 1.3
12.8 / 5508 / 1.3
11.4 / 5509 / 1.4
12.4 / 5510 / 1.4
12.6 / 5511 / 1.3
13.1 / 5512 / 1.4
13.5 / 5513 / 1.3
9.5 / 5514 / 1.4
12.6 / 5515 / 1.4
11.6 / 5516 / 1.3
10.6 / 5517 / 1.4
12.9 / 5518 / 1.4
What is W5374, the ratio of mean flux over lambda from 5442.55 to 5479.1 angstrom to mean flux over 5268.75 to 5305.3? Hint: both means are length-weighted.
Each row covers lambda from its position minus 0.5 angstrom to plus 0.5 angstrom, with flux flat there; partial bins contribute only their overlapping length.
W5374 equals 1.06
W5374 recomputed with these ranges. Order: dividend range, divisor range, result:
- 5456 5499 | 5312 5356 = 1.04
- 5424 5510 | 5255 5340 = 1.04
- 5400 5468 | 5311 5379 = 1.03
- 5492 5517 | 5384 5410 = 1.09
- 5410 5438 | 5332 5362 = 1.02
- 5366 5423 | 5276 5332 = 0.94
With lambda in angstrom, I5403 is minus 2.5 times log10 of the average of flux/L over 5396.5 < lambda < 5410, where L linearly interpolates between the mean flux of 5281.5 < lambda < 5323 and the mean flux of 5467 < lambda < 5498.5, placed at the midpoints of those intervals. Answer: 0.11 mag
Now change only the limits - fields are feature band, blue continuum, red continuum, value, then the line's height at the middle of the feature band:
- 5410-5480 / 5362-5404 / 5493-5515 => -0.03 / 11.7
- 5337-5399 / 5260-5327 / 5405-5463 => 0.05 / 11.9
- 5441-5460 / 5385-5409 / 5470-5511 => -0.08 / 11.8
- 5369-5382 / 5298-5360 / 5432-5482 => 0.10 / 12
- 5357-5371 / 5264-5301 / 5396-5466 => 0.08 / 11.7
